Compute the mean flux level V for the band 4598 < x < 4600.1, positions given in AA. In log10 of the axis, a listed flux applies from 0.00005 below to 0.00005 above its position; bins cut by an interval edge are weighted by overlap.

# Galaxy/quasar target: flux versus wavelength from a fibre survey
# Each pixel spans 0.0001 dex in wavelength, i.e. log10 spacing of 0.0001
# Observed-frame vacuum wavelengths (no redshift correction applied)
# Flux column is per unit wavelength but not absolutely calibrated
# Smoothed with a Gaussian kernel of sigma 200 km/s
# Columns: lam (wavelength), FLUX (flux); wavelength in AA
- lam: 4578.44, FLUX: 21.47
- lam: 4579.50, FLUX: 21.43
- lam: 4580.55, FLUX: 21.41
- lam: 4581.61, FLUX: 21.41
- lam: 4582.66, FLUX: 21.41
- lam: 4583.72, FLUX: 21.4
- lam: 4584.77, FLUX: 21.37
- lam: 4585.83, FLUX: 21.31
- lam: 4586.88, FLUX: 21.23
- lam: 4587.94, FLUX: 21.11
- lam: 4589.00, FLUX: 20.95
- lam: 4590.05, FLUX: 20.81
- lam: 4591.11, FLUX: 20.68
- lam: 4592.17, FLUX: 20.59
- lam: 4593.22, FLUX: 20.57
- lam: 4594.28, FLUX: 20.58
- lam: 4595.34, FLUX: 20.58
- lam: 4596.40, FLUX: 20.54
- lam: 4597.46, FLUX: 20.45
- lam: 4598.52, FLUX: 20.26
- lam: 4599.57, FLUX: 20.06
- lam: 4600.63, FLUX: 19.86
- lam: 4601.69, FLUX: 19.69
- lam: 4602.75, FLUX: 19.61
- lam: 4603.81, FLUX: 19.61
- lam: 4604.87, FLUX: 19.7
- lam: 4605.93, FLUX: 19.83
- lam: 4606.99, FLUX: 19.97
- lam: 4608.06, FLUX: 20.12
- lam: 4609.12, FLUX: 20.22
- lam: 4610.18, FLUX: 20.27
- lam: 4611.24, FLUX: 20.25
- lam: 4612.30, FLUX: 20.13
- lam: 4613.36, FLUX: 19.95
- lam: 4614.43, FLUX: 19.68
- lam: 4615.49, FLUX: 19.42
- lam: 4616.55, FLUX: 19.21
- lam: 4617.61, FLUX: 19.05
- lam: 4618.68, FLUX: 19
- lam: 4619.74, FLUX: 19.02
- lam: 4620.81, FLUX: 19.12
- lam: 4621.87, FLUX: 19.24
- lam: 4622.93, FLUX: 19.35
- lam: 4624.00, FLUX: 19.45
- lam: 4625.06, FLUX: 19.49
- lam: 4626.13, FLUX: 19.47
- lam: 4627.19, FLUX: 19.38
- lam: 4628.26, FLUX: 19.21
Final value 20.2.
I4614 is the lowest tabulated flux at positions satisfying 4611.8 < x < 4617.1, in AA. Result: 19.21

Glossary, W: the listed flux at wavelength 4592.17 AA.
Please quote 20.59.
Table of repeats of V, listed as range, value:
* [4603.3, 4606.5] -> 19.7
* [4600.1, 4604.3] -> 19.7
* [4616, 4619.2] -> 19.1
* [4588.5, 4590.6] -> 20.9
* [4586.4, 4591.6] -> 20.9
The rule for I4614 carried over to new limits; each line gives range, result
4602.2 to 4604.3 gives 19.61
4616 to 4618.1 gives 19.05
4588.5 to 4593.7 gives 20.57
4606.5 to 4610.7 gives 19.97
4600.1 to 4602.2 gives 19.69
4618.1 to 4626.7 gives 19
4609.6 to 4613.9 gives 19.95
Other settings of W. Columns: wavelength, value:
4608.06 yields 20.12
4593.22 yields 20.57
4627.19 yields 19.38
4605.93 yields 19.83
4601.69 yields 19.69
